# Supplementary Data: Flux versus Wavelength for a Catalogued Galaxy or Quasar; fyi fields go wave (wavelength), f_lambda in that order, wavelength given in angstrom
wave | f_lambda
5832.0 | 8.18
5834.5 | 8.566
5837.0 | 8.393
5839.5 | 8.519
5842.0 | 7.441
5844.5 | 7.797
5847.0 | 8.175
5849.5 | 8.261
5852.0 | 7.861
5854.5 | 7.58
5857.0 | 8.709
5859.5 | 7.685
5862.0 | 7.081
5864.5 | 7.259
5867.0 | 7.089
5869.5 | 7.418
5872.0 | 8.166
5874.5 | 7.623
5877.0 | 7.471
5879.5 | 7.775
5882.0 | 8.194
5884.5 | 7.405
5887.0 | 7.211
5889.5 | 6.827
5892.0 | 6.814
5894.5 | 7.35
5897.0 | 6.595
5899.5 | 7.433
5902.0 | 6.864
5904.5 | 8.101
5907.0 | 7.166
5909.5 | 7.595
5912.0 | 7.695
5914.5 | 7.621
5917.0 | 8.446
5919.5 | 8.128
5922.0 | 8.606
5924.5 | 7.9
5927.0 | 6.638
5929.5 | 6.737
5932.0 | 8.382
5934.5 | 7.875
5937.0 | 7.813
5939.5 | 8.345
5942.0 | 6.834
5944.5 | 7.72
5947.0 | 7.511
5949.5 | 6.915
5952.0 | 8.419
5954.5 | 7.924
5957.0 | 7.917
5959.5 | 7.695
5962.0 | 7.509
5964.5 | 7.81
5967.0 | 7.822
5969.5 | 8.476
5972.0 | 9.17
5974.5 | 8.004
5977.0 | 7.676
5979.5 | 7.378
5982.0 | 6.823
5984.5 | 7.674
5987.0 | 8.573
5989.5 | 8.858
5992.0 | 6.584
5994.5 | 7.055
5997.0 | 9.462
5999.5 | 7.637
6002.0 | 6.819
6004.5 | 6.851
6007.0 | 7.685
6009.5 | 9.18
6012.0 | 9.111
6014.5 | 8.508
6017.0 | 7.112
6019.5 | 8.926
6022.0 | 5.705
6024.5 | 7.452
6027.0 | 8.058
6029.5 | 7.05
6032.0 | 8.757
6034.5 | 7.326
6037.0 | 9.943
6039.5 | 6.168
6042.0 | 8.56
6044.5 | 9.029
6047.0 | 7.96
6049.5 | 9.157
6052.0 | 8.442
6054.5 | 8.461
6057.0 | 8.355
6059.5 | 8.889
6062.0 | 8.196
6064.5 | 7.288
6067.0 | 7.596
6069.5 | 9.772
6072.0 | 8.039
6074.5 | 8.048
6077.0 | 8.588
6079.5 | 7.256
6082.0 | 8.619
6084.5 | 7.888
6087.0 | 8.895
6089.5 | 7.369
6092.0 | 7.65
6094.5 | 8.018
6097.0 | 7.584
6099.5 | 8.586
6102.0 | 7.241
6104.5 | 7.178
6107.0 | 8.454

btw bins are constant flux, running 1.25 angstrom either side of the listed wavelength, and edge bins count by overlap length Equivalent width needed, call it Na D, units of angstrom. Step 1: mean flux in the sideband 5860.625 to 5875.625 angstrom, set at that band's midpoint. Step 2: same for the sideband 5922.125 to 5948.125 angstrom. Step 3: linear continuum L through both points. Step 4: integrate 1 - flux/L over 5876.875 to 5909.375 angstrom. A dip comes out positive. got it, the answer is 0.8 angstrom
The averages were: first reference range 7.44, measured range 7.33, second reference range 7.62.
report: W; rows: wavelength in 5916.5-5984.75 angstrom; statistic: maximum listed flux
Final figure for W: 9.17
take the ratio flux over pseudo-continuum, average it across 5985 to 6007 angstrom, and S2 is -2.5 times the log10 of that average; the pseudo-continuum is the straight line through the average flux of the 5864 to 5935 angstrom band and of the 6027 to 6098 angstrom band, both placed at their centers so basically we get 0.03 mag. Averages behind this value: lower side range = 7.53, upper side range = 8.18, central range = 7.73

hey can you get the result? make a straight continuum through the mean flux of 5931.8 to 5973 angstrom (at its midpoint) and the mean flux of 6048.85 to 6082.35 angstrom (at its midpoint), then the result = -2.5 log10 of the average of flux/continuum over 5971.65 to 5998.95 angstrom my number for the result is 0.02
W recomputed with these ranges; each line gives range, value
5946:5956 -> 8.419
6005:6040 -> 9.943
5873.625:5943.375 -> 8.606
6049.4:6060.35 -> 9.157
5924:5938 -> 8.382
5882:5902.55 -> 8.194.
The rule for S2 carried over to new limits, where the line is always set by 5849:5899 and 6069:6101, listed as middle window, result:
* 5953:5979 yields -0.03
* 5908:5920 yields -0.03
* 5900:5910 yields 0.03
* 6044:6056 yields -0.07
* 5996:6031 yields 0.01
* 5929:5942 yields -0.02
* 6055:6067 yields -0.01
